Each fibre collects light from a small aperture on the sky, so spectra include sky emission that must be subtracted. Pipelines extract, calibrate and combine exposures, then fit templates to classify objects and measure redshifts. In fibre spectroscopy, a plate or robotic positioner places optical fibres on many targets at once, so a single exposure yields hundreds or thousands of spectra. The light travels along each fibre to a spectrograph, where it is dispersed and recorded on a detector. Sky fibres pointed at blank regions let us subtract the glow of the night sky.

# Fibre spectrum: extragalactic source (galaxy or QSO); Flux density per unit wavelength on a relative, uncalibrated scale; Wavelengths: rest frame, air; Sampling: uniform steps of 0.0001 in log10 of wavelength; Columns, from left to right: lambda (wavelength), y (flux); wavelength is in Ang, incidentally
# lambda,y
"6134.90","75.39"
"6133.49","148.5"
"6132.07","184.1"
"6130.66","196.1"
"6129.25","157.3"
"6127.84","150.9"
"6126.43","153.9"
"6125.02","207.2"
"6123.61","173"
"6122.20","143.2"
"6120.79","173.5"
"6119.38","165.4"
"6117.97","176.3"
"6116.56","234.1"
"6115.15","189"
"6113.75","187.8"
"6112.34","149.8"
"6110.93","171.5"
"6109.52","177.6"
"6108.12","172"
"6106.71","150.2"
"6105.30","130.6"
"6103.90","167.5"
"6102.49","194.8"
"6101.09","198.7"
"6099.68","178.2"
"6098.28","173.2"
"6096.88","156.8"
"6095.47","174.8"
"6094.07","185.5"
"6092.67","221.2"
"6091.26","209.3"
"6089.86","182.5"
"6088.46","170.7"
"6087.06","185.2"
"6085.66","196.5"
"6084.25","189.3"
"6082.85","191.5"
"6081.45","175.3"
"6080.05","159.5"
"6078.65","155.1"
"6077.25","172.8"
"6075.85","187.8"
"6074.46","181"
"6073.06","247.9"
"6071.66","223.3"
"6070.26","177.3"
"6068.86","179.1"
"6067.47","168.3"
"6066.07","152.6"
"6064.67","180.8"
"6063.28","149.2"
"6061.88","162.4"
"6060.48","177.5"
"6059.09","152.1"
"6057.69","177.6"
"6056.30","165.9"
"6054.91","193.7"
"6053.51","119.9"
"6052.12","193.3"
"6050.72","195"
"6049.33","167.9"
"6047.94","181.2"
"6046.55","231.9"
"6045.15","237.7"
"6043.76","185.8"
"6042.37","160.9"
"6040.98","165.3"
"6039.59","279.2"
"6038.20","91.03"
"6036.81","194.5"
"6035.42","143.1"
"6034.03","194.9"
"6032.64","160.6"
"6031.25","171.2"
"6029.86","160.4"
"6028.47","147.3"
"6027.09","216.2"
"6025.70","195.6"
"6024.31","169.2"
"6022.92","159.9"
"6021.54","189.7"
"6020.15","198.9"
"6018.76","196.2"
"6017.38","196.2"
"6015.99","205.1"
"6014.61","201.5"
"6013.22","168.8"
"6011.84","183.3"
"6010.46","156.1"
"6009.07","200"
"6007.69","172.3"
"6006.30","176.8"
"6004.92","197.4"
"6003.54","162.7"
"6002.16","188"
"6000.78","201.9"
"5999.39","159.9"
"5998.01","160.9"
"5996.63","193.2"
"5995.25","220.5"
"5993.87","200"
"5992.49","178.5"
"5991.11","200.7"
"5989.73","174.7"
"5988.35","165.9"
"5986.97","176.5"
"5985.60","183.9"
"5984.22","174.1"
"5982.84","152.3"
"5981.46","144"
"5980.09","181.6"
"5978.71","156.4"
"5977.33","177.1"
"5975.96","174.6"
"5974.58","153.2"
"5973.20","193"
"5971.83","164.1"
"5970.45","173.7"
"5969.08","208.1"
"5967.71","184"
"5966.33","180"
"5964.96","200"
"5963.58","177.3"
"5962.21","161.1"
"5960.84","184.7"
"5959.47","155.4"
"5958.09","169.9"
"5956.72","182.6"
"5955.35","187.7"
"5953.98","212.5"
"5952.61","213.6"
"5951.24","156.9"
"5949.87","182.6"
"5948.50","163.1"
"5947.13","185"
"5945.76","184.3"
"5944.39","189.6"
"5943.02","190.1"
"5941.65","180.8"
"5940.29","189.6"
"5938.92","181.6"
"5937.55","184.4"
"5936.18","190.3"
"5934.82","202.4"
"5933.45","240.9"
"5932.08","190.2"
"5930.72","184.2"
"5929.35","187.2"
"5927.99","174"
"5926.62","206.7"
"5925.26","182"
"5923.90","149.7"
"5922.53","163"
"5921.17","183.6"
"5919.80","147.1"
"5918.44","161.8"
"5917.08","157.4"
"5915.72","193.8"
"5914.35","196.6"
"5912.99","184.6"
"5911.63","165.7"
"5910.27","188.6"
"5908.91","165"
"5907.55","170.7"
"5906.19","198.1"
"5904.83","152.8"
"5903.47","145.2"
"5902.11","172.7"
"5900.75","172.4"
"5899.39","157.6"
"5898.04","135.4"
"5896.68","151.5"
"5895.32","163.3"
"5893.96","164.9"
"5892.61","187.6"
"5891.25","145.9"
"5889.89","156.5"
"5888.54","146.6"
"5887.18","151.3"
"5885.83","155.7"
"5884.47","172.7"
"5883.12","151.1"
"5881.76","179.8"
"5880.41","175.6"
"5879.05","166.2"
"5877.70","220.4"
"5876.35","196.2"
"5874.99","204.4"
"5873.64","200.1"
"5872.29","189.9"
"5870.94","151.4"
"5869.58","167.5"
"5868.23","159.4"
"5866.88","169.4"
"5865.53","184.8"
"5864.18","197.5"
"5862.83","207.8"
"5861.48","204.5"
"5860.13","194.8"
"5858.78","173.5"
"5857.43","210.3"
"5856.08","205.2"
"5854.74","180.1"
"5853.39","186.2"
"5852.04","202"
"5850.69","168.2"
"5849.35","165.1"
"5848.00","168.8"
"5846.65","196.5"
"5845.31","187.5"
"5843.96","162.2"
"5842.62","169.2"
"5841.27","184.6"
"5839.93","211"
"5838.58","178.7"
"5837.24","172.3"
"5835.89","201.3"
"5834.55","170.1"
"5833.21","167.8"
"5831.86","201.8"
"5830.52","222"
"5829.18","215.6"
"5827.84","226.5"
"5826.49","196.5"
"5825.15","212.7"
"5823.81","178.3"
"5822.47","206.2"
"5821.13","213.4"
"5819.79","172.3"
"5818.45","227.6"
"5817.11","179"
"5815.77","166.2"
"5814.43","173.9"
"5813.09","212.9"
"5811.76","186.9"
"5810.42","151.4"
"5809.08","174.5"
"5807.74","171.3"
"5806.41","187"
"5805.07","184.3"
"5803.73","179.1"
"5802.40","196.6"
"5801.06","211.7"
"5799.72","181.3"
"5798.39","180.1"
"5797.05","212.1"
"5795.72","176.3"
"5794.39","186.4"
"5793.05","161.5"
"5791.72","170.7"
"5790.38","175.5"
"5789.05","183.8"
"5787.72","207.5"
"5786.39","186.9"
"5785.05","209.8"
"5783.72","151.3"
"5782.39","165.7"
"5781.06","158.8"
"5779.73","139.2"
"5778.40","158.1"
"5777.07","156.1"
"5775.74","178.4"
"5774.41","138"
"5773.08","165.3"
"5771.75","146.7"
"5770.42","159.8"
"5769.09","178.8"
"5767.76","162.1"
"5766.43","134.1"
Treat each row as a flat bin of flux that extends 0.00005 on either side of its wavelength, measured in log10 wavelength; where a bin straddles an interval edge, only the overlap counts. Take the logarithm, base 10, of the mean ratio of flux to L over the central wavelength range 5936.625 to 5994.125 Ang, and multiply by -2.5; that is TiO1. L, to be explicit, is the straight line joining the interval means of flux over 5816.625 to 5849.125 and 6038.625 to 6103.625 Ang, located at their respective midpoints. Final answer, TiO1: 0.05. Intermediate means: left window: 192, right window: 184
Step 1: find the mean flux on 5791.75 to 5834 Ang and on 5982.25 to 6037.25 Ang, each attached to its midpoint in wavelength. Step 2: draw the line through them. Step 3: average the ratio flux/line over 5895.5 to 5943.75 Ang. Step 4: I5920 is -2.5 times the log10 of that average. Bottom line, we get 0.05 mag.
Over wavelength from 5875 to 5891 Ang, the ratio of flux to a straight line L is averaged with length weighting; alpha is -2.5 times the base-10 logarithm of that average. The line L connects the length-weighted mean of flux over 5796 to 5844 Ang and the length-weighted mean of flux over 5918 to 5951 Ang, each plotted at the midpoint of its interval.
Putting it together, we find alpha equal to 0.09 mag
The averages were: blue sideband 190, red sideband 183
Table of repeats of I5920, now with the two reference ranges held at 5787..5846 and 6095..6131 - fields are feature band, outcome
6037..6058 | -0.04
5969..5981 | 0.04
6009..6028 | -0.06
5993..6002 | -0.06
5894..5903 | 0.16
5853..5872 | 0.00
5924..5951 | -0.03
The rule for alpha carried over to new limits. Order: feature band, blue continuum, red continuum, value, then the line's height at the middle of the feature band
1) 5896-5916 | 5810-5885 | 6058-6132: 0.10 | 185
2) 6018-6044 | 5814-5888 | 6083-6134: 0.01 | 180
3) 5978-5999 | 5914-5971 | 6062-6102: 0.03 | 183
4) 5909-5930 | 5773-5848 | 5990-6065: 0.04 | 183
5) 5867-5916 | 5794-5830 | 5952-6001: 0.09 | 186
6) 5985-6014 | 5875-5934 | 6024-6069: -0.04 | 175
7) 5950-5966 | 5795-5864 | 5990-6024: 0.03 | 187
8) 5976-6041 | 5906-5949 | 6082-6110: 0.01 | 181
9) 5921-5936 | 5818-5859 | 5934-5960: -0.01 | 186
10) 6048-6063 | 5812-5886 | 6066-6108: 0.07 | 182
